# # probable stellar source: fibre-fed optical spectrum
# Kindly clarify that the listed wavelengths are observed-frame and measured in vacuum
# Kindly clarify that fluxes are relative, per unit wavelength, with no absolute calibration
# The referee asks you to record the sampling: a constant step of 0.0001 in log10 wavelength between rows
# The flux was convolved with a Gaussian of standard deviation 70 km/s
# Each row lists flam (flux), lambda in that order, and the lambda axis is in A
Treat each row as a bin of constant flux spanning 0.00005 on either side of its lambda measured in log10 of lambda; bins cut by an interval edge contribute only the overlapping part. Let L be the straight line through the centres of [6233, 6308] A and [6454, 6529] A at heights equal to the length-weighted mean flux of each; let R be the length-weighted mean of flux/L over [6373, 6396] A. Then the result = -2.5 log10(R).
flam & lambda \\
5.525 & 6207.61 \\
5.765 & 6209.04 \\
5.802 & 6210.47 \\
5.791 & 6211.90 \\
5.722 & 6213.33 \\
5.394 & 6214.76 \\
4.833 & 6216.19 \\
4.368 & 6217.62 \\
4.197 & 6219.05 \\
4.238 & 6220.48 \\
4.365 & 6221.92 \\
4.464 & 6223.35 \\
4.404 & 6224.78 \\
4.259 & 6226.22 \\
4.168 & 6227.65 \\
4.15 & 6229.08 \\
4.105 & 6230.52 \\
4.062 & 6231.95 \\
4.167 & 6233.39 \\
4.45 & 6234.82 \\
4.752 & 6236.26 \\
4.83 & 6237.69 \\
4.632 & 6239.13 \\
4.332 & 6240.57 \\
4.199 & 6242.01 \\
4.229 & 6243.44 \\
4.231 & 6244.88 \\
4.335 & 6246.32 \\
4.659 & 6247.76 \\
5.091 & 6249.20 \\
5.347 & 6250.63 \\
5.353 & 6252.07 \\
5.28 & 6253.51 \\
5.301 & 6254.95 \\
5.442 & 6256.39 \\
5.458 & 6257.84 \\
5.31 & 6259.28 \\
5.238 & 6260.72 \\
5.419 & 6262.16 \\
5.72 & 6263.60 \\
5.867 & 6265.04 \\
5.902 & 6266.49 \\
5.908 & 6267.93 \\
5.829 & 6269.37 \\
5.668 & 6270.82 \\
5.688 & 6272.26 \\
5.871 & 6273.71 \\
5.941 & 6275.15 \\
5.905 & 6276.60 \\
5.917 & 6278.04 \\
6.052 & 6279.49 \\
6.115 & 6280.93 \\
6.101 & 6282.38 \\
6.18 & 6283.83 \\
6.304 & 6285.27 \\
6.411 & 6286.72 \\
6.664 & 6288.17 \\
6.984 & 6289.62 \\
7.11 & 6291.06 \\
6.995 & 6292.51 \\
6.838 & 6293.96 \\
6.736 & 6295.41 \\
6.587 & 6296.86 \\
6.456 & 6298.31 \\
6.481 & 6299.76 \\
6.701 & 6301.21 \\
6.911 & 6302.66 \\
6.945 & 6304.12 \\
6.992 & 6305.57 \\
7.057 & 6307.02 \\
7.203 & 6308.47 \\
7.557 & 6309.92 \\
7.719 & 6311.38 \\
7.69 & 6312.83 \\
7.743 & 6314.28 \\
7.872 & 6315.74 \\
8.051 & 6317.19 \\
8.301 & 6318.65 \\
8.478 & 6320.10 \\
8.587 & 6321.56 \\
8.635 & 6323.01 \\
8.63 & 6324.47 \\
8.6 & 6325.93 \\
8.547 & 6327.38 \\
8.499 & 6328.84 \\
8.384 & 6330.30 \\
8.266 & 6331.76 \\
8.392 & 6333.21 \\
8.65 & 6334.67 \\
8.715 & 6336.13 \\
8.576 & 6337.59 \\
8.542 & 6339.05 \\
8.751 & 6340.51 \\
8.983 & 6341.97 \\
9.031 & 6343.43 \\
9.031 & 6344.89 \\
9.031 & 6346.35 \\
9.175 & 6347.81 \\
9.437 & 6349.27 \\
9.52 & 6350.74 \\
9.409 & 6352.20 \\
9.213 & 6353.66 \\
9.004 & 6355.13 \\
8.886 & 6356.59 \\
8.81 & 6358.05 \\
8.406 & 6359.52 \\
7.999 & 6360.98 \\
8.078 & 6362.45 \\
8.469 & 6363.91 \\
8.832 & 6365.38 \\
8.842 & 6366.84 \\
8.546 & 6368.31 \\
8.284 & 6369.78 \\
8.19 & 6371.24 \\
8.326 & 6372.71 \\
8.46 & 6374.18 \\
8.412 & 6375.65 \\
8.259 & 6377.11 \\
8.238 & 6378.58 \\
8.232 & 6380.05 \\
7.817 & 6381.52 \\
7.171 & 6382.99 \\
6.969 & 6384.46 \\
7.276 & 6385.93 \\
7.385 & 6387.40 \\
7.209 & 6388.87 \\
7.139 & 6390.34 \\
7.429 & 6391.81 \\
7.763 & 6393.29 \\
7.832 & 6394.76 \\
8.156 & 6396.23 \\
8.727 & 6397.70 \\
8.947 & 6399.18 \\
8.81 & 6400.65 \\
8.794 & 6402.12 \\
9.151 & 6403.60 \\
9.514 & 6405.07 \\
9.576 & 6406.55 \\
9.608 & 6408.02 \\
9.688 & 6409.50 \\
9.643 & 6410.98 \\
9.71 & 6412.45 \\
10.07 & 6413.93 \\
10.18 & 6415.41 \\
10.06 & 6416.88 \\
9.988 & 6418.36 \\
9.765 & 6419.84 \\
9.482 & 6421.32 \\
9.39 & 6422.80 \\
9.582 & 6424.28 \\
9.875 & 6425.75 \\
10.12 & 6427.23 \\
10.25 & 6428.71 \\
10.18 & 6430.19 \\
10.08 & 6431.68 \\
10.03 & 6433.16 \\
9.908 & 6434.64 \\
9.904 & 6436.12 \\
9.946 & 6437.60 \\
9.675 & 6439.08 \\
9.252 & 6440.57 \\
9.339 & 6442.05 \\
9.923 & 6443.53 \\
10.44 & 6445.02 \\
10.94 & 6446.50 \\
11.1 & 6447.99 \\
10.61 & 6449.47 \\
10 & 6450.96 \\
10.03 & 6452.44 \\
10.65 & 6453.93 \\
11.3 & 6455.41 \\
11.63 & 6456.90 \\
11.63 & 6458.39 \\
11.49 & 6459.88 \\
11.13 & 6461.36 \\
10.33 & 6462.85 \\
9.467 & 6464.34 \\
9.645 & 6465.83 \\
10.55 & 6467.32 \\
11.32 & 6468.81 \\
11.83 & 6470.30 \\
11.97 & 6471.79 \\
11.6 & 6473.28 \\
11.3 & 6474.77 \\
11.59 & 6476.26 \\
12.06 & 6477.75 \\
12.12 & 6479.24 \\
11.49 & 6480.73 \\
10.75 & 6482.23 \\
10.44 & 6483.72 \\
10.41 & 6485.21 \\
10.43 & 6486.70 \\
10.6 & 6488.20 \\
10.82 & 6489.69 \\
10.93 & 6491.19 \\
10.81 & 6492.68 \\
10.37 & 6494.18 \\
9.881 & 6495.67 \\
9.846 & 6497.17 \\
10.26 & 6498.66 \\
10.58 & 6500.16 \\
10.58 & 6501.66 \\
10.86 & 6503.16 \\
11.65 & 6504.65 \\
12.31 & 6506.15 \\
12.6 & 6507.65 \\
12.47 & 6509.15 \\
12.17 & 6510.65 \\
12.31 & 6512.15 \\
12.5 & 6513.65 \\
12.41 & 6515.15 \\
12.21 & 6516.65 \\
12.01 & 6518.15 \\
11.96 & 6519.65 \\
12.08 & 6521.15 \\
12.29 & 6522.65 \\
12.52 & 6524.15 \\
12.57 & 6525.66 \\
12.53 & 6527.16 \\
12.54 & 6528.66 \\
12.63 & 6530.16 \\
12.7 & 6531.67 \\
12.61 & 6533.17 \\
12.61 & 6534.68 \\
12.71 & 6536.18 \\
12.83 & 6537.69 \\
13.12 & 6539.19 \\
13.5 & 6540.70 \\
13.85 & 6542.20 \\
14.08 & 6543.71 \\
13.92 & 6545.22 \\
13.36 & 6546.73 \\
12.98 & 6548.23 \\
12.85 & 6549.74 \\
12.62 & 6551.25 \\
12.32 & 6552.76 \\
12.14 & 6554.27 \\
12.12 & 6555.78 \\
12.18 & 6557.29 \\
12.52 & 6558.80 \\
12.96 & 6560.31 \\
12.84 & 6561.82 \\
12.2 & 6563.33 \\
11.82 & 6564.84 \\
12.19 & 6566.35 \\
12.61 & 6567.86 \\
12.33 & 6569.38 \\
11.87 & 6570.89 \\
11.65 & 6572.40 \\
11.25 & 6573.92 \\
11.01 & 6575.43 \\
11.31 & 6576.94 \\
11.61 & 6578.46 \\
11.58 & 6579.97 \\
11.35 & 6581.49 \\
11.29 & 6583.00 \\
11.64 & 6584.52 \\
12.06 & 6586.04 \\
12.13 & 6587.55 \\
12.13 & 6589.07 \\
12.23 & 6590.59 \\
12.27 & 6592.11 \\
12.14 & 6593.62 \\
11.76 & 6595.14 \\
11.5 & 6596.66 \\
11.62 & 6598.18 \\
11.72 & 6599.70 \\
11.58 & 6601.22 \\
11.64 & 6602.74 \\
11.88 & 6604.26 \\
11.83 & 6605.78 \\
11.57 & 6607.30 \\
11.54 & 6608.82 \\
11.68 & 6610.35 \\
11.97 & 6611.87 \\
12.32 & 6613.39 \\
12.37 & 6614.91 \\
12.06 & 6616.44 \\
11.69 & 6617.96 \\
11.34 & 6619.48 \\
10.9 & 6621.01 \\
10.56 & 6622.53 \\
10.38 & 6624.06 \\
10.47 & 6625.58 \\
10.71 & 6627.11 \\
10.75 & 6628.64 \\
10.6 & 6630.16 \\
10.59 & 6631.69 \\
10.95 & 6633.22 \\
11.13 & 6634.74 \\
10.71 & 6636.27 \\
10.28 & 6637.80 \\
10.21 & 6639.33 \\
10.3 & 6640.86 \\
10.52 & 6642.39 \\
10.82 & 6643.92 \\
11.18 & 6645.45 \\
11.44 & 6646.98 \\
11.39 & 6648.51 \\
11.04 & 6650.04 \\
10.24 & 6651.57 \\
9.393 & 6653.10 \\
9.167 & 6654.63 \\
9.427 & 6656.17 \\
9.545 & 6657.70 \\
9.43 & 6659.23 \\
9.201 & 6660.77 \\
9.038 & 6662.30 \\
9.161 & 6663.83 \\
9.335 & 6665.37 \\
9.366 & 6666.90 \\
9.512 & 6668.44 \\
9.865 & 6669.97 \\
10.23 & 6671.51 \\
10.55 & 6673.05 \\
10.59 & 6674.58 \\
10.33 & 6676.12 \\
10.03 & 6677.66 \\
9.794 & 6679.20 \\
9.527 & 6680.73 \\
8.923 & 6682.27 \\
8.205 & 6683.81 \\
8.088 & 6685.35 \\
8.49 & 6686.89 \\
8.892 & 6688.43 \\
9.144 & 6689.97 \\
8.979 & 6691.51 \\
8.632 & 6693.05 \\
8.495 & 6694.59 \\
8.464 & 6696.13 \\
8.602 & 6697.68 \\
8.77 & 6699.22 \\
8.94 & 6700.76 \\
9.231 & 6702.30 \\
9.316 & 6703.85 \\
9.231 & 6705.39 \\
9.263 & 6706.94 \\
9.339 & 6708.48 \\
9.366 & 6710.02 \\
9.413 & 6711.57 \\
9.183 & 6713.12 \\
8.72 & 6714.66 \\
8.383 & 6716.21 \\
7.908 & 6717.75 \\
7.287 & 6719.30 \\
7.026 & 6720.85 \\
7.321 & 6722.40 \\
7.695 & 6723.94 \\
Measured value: 0.12 mag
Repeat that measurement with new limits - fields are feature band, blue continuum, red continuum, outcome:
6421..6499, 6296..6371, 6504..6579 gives 0.03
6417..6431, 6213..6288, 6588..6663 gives -0.25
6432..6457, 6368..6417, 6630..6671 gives -0.16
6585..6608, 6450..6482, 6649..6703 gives -0.19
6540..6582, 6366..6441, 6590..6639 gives -0.15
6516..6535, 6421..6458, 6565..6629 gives -0.13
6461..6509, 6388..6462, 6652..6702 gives -0.14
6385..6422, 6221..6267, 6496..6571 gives 0.01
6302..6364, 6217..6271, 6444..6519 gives -0.17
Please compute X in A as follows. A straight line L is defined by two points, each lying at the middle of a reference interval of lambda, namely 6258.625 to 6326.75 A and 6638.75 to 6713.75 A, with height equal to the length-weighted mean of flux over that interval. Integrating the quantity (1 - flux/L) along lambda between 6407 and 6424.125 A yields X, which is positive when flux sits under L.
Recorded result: -4.7 A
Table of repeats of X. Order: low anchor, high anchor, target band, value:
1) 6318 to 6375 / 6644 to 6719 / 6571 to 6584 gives -3.2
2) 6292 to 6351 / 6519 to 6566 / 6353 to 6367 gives 0.3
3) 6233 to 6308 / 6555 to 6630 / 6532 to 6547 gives -3.5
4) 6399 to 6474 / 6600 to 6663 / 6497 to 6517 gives -2.4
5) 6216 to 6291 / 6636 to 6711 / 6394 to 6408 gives -4.4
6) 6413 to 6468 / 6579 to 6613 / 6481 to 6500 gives 0.4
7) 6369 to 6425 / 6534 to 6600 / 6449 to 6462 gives -1.4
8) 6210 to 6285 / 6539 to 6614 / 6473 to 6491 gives -1.8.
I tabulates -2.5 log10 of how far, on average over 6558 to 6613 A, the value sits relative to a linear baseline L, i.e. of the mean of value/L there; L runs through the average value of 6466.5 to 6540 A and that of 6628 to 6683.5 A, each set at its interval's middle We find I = -0.10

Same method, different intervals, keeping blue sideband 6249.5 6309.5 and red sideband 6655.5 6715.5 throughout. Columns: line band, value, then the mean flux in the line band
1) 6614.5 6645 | -0.23 mag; 10.8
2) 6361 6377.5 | -0.23 mag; 8.41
